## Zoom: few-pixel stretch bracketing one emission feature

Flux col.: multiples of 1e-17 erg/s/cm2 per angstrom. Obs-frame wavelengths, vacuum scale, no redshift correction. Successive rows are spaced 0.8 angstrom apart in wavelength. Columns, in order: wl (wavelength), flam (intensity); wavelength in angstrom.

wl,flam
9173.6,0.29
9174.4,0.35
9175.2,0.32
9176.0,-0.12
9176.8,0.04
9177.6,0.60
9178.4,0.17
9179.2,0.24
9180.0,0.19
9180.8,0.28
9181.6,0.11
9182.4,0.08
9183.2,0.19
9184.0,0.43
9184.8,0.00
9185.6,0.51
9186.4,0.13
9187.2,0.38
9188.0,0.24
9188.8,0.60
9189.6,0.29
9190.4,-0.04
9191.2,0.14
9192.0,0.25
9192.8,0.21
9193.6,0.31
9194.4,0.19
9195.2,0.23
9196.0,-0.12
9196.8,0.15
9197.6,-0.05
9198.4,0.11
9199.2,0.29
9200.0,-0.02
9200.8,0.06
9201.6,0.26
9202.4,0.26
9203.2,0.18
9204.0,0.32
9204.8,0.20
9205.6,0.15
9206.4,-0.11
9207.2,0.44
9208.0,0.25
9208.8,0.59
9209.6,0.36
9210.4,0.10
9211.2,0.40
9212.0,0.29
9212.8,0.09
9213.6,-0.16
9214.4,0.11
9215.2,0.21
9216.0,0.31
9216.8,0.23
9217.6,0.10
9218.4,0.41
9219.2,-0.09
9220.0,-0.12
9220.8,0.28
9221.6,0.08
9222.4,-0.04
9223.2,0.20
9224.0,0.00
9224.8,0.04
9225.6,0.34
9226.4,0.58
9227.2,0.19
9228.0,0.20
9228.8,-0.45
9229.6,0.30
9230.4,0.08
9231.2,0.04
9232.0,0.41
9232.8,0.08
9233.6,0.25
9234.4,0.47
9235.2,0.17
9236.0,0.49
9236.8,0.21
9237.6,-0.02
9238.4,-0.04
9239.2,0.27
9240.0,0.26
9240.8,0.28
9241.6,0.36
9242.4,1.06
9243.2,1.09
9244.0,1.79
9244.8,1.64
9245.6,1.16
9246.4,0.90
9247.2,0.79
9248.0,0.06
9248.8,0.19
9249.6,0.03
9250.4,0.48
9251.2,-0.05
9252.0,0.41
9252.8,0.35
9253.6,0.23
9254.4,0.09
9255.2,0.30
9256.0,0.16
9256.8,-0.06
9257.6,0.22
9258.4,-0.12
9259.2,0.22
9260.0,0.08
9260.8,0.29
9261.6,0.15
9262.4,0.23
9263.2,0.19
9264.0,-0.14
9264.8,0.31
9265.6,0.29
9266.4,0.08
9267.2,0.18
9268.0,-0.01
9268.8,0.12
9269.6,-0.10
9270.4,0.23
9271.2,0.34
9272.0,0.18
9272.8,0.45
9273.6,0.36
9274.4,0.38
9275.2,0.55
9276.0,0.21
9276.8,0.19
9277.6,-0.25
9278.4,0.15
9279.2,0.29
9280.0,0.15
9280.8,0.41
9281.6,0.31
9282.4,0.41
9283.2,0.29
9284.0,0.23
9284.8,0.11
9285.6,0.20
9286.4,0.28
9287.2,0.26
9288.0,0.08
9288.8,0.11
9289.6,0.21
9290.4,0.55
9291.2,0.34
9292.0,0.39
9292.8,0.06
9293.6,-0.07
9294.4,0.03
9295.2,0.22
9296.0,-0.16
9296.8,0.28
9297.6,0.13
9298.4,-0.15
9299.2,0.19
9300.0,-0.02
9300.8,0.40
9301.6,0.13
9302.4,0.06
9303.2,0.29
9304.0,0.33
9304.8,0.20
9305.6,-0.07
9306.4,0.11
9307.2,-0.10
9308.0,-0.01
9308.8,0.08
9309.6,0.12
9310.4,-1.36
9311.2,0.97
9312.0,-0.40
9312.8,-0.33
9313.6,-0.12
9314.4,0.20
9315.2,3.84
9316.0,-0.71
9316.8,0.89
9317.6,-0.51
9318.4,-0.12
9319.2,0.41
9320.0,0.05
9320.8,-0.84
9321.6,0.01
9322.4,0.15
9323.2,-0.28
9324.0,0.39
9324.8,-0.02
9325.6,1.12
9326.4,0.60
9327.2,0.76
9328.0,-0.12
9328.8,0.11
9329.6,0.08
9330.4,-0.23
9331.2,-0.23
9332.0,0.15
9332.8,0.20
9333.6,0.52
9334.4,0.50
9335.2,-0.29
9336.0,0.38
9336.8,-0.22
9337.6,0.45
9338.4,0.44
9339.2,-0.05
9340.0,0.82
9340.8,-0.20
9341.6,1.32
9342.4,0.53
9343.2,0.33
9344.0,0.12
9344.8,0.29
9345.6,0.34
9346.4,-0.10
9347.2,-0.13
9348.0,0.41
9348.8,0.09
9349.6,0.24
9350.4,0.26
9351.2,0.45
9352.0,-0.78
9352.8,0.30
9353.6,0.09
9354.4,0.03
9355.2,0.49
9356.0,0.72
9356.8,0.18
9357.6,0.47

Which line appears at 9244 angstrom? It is [O III]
